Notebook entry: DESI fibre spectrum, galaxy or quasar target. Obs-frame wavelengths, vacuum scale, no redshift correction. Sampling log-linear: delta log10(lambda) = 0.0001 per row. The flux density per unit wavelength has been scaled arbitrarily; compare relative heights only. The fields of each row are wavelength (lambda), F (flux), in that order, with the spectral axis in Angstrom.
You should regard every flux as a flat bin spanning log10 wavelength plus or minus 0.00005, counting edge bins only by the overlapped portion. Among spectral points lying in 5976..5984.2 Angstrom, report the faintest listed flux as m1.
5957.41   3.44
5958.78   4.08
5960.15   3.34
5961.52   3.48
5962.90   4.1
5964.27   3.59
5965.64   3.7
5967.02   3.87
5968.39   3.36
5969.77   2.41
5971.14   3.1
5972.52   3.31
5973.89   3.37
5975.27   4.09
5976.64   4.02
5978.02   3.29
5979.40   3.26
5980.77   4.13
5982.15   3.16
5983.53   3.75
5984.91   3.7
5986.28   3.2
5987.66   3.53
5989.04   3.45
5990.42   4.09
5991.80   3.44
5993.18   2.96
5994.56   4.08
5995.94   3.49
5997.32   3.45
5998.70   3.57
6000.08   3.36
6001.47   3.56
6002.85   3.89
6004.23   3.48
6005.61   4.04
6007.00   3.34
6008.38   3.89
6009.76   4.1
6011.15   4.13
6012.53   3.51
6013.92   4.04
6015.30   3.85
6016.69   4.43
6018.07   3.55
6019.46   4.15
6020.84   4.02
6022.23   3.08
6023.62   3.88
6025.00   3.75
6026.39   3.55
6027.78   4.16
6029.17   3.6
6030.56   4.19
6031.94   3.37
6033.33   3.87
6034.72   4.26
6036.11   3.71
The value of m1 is 3.16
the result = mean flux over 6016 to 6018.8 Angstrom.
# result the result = 3.99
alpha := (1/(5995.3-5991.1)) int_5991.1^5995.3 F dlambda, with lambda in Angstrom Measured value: 3.49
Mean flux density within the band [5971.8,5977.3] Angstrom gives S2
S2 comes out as 3.69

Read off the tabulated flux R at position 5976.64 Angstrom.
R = 4.02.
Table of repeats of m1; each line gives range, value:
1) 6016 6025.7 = 3.08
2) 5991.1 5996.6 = 2.96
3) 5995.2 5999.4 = 3.45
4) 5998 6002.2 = 3.36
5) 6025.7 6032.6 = 3.37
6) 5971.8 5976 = 3.31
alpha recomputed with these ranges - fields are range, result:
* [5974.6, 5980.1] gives 3.67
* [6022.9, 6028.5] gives 3.83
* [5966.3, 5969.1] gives 3.6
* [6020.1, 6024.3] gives 3.67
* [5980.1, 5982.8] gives 3.64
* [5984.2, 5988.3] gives 3.48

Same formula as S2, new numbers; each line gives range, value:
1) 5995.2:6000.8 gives 3.47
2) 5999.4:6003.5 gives 3.6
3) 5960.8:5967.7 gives 3.74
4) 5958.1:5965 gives 3.72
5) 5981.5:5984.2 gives 3.45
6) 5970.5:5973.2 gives 3.2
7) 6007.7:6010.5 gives 3.99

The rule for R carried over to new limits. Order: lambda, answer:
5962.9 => 4.1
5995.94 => 3.49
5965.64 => 3.7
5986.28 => 3.2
